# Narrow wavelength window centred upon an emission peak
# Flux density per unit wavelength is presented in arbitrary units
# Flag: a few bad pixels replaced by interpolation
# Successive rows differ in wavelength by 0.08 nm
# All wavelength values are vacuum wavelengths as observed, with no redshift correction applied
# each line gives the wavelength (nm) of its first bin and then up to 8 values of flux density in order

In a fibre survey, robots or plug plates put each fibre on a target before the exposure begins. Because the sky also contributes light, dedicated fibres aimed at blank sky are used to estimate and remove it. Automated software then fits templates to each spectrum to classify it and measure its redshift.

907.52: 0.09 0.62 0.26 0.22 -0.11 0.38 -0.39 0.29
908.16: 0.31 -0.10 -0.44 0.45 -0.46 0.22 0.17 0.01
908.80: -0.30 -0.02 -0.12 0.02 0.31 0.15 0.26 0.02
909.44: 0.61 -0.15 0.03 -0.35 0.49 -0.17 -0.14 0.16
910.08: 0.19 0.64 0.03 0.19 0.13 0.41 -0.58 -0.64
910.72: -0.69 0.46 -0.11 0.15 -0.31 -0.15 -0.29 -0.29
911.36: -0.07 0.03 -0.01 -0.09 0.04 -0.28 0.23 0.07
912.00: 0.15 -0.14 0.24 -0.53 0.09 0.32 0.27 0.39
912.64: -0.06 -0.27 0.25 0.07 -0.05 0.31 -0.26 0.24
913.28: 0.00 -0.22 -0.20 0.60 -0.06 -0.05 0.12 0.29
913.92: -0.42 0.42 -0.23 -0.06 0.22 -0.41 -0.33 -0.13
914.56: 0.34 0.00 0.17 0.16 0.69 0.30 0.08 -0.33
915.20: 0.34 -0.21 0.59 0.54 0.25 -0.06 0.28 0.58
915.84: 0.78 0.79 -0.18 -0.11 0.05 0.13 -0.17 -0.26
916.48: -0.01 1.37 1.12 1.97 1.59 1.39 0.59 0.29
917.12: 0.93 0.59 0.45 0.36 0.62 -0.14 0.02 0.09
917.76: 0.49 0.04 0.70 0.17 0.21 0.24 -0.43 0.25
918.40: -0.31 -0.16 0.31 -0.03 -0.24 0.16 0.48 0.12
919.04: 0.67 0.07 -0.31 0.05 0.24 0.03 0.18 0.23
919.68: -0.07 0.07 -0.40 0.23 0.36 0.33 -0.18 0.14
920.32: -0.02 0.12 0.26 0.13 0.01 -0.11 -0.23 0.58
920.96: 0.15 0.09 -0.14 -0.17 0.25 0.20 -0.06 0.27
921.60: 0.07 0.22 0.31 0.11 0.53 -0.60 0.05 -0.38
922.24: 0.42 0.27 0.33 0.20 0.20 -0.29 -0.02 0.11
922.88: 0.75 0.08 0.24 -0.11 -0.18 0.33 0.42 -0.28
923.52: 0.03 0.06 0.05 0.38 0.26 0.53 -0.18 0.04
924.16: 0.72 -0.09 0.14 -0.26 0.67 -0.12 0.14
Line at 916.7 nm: H-beta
